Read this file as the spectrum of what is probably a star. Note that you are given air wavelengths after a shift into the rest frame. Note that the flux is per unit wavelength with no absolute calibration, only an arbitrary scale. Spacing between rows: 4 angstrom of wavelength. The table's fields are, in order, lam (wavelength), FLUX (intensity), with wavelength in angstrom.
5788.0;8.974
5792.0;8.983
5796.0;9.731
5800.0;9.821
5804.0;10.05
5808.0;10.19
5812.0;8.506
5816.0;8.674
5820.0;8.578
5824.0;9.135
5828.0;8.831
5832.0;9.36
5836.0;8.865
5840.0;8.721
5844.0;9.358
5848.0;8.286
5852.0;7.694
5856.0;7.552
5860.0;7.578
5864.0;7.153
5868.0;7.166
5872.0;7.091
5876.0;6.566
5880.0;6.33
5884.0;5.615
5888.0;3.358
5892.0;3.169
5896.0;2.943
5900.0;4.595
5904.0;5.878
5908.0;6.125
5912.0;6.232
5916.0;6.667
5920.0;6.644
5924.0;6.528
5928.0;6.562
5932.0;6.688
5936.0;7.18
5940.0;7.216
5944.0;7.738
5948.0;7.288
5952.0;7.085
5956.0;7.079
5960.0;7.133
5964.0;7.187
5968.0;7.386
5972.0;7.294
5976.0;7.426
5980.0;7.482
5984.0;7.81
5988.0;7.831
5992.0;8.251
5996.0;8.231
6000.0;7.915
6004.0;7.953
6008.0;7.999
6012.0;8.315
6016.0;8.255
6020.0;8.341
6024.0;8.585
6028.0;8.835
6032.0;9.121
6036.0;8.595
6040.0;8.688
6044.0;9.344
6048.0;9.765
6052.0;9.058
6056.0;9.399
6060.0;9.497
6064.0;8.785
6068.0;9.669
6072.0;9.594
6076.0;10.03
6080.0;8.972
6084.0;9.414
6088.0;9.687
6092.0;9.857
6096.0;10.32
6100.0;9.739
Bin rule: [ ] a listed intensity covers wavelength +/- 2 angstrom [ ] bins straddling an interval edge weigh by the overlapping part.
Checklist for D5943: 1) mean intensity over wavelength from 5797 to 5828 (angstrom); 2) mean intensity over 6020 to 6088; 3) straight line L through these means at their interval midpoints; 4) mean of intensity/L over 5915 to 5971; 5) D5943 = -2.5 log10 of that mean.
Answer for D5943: 0.29 mag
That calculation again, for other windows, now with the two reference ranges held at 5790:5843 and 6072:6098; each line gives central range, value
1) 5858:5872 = 0.27 mag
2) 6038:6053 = 0.05 mag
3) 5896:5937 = 0.46 mag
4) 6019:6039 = 0.10 mag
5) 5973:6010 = 0.21 mag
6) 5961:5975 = 0.29 mag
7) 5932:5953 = 0.29 mag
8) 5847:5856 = 0.18 mag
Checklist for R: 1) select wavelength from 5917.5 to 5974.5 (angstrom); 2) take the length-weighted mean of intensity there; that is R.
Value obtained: 7.07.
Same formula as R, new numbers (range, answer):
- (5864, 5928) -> 5.74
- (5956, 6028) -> 7.85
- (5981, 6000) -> 7.99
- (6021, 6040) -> 8.75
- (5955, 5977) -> 7.25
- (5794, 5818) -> 9.5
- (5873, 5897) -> 4.84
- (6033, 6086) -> 9.29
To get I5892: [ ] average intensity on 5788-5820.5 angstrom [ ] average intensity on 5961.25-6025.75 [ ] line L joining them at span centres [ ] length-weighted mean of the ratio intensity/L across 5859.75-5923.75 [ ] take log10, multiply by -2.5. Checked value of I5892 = 0.437 mag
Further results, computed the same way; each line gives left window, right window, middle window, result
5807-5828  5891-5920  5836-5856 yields -0.09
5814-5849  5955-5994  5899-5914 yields 0.37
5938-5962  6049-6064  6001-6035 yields 0.02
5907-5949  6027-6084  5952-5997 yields 0.03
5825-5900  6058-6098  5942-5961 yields 0.11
